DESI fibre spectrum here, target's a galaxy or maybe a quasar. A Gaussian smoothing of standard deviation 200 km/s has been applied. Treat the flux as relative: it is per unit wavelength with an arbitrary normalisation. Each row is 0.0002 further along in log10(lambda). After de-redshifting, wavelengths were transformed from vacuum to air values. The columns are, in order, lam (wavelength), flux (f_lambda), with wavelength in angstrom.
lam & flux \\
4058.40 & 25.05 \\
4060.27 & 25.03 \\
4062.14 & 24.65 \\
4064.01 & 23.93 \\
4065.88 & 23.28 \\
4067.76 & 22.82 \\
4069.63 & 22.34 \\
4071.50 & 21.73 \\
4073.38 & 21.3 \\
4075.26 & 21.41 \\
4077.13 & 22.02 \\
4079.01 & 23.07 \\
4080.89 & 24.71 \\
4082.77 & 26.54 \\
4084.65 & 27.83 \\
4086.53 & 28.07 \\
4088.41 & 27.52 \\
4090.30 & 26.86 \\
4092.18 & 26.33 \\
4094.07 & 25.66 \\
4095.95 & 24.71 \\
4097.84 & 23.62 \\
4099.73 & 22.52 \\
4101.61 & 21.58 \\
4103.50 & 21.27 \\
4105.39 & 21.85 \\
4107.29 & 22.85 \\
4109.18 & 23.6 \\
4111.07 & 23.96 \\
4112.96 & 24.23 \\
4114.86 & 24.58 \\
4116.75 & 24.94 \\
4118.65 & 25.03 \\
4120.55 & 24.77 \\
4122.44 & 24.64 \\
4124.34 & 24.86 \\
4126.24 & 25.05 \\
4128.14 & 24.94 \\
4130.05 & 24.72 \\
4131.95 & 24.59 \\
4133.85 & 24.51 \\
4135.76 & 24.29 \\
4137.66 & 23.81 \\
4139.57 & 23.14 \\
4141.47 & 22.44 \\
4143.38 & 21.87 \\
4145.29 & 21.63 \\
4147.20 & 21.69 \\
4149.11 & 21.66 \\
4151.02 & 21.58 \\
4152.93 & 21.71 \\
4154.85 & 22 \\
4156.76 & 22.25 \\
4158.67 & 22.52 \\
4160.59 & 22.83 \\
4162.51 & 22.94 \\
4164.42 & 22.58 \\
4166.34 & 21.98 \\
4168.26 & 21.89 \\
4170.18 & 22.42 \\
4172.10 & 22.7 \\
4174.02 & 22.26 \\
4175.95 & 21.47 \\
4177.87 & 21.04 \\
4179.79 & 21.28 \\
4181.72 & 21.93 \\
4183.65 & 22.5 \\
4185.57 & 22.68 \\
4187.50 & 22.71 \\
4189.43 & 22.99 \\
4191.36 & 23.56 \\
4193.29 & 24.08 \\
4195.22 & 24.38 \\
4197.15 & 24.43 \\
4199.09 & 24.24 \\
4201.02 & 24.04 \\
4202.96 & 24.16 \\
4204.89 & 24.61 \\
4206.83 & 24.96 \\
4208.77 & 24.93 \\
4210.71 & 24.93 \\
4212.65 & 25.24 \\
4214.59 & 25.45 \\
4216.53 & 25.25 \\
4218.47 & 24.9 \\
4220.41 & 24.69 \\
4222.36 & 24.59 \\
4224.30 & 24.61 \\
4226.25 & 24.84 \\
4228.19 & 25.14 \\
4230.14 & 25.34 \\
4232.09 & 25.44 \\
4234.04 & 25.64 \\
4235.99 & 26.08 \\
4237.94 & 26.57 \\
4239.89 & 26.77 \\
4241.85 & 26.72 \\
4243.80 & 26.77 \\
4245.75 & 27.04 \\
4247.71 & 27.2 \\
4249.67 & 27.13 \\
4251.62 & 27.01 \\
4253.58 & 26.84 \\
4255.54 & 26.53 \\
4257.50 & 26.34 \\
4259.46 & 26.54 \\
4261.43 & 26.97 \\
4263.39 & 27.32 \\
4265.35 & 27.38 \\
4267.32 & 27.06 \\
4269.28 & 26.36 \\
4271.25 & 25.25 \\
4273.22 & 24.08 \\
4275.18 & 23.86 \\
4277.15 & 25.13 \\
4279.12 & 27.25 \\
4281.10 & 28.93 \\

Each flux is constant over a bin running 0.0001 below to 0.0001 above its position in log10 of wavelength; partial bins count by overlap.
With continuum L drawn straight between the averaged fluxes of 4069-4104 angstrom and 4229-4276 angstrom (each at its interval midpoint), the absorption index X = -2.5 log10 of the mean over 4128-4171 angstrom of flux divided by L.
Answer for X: 0.10 mag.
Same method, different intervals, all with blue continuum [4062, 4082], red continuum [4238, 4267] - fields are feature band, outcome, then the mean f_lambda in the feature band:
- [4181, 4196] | 0.10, 23.1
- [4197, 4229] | 0.05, 24.8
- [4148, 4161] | 0.12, 22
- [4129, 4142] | 0.01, 24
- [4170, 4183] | 0.15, 21.8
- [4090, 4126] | -0.02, 24.1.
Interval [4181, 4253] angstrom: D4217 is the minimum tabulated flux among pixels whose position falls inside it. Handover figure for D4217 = 21.93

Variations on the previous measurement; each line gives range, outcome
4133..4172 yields 21.58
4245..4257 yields 26.53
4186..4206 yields 22.71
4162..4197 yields 21.04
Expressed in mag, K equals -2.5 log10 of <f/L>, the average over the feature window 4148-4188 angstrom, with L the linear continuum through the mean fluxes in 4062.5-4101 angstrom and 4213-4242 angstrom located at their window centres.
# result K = 0.13 mag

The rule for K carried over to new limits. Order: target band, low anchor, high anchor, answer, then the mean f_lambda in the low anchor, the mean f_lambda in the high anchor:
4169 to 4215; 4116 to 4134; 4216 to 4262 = 0.094 mag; 24.8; 26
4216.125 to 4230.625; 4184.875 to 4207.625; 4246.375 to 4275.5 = 0.003 mag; 23.9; 26.5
